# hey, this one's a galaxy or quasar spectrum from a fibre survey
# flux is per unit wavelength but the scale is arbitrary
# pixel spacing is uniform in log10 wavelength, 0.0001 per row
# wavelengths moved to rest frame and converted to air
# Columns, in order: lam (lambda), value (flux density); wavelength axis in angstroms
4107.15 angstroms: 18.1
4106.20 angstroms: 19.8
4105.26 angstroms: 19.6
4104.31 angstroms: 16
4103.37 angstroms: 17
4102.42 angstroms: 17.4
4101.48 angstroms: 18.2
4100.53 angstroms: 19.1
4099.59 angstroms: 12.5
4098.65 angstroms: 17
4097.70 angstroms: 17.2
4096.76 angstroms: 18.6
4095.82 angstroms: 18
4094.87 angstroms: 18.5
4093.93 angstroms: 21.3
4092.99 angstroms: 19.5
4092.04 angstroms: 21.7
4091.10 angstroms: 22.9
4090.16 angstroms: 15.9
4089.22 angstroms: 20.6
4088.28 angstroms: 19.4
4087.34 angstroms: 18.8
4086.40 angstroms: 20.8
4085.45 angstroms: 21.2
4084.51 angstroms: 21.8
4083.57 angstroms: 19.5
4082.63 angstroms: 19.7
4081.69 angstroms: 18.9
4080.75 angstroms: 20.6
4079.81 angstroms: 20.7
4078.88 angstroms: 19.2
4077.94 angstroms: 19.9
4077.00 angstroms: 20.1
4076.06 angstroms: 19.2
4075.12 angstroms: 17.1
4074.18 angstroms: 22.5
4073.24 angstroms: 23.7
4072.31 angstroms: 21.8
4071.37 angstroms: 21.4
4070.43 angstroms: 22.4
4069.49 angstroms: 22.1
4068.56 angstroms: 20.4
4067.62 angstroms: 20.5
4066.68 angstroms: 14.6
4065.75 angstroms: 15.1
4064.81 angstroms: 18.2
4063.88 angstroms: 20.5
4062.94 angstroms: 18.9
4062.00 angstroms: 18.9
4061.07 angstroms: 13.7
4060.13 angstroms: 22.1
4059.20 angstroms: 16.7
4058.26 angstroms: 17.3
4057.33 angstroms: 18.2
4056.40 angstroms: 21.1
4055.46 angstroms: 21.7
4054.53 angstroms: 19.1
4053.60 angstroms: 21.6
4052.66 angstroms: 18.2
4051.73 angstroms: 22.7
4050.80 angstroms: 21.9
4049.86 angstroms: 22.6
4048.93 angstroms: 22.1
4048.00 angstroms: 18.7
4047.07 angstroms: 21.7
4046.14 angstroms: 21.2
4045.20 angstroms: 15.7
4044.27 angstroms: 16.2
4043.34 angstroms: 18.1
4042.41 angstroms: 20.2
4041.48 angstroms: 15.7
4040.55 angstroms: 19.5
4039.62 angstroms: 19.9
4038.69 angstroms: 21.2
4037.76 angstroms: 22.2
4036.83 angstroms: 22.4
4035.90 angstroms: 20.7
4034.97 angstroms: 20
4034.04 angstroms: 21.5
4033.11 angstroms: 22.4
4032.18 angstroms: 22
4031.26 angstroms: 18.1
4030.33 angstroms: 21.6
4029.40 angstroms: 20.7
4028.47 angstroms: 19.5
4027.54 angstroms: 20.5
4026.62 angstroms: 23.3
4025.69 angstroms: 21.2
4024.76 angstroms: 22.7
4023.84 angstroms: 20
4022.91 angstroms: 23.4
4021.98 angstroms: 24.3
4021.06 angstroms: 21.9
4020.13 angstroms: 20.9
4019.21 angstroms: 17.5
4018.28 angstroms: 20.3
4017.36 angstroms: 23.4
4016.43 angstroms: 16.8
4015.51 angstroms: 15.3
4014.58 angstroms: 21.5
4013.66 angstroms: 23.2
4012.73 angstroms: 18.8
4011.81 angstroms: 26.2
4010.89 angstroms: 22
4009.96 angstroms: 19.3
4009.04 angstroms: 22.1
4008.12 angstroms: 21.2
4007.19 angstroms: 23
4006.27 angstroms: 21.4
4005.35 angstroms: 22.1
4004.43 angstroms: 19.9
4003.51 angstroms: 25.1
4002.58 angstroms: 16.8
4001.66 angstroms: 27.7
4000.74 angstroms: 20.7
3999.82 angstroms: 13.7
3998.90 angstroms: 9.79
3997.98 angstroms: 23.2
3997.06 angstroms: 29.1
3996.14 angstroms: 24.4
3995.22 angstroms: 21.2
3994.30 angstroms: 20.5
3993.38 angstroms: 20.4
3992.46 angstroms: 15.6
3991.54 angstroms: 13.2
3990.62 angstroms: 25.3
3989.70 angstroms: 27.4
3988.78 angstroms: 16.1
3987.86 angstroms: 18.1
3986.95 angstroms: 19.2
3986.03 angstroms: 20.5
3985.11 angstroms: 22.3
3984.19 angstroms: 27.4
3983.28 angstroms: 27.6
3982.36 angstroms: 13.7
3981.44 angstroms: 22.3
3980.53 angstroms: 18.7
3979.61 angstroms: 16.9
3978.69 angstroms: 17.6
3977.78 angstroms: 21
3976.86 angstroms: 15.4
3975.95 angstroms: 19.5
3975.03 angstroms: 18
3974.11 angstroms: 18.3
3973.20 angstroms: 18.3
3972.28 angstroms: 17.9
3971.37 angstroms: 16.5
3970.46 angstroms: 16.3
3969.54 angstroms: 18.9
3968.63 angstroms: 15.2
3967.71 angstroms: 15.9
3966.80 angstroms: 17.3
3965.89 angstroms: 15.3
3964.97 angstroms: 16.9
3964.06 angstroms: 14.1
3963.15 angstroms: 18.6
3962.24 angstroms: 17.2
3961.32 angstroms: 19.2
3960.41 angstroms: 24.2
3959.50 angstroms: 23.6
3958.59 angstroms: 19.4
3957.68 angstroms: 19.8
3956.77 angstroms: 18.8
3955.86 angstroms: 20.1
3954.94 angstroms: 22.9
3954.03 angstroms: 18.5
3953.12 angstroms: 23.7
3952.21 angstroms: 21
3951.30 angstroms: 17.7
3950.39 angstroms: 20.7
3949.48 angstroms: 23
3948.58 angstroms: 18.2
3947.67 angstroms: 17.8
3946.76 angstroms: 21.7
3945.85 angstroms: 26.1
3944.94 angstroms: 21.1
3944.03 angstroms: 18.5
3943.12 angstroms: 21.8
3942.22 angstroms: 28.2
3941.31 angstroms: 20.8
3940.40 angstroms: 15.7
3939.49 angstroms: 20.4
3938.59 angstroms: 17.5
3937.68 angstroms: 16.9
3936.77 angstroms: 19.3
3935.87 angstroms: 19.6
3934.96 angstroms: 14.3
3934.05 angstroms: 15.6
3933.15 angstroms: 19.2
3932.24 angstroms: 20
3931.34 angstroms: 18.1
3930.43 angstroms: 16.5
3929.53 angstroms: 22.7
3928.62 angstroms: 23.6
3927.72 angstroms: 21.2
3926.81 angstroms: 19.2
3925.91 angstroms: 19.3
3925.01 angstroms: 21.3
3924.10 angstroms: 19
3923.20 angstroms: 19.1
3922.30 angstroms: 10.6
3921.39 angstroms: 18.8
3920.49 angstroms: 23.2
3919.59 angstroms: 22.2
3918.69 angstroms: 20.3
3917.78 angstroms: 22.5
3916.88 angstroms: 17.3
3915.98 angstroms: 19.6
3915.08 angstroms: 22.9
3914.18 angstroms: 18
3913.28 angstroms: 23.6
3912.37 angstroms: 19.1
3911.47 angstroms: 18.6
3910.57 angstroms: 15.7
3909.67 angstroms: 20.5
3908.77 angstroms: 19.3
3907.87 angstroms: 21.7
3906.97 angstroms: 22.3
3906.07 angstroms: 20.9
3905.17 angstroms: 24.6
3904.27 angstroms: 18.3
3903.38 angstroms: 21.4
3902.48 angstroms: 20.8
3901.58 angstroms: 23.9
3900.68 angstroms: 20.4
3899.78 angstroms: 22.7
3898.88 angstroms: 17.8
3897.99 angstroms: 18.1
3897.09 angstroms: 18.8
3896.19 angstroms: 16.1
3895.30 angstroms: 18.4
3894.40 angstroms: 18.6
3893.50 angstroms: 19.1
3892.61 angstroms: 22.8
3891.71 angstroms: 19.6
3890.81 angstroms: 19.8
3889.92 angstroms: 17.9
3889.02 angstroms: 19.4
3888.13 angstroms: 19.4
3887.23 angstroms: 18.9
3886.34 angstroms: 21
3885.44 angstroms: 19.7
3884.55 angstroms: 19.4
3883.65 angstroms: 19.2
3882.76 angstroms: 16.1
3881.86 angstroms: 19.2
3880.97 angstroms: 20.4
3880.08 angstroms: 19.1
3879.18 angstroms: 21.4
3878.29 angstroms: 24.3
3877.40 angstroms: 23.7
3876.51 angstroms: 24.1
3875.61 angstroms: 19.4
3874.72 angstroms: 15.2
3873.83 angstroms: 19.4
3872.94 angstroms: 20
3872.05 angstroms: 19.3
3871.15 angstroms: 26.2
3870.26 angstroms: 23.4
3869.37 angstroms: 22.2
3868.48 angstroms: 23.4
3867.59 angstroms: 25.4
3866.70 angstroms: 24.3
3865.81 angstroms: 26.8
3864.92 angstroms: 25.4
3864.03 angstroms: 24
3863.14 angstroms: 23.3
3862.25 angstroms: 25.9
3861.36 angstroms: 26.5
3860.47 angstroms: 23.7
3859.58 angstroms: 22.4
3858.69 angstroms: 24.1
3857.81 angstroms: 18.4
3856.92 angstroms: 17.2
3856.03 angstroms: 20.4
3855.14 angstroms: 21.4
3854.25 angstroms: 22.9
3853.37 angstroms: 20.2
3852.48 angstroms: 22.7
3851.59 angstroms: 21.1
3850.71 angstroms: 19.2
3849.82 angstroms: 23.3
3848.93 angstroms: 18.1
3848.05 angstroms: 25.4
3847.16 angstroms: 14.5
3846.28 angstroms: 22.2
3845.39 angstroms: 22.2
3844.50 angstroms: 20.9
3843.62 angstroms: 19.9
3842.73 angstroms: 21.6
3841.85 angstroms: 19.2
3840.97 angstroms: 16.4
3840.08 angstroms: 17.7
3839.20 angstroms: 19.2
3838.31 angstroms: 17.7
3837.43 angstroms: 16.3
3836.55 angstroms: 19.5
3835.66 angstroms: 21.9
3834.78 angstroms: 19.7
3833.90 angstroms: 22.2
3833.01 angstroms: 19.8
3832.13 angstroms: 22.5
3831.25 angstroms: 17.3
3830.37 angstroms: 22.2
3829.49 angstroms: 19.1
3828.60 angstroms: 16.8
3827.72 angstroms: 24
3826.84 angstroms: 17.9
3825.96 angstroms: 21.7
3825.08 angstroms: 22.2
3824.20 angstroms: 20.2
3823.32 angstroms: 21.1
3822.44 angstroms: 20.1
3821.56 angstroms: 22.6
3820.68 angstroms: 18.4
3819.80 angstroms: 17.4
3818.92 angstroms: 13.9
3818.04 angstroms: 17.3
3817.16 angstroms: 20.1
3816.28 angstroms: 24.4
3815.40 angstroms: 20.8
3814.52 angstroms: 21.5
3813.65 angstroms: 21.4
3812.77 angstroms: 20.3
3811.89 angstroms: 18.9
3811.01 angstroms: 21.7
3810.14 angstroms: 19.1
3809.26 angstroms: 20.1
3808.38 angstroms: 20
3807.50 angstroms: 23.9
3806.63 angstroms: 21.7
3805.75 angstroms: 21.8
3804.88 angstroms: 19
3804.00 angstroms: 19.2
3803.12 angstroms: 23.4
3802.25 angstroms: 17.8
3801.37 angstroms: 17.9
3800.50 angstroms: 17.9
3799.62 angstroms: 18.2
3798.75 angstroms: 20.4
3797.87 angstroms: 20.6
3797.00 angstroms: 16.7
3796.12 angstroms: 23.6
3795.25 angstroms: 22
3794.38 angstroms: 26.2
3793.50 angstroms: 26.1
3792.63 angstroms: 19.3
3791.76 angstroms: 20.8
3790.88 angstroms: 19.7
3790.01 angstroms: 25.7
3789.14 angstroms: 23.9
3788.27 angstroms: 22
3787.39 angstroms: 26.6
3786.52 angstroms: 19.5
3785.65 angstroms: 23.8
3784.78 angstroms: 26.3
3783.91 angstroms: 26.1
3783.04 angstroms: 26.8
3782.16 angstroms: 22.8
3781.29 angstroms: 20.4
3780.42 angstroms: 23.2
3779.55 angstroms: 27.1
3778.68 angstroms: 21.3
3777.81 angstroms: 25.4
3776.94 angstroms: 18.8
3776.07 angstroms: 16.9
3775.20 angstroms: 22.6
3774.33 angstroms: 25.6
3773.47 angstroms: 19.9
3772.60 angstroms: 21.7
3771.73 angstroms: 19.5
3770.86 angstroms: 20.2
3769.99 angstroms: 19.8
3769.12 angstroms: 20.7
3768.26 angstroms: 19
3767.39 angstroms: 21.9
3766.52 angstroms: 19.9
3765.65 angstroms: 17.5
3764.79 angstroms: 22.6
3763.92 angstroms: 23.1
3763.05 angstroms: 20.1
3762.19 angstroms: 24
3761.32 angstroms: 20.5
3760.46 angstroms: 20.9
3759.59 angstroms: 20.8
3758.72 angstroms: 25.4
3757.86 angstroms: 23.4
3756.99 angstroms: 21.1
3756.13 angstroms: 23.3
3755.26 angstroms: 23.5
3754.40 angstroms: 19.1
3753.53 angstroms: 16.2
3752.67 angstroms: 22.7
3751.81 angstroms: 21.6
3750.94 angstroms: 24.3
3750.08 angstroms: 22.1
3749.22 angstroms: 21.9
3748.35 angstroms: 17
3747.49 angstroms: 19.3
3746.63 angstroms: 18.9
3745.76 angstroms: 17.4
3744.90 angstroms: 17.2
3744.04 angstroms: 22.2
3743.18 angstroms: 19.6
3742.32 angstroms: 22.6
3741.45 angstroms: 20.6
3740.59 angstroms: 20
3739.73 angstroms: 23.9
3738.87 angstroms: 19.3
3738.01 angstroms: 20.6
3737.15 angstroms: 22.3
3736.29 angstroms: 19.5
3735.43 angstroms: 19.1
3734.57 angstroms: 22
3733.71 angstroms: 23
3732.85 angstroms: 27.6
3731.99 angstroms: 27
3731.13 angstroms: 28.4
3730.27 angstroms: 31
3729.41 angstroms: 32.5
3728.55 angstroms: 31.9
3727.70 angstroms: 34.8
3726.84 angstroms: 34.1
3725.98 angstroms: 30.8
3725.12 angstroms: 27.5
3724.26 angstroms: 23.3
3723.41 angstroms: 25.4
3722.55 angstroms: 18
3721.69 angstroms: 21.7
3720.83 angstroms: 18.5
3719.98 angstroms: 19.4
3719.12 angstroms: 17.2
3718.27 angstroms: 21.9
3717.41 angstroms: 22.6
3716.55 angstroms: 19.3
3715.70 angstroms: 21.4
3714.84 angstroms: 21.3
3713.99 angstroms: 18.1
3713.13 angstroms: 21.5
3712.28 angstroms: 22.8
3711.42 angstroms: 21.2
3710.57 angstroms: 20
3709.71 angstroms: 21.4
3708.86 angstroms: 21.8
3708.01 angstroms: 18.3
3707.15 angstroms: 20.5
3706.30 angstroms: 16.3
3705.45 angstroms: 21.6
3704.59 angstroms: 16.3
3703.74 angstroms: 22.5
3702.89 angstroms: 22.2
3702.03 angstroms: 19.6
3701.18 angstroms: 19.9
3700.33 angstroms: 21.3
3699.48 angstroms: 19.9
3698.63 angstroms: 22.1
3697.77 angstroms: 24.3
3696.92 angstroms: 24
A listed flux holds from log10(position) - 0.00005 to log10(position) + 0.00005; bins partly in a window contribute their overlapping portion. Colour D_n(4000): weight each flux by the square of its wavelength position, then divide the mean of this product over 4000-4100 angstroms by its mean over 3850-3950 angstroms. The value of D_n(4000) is 1.06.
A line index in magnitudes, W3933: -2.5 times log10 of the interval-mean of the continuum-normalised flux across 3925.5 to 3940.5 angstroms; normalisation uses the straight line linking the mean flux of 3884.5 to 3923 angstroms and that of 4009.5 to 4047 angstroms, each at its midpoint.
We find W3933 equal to 0.07 mag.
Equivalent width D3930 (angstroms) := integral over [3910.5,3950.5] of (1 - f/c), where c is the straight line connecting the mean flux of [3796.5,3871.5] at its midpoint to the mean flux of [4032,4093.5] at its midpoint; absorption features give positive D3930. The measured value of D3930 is 1.3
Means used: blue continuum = 20.8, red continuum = 19.9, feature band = 19.8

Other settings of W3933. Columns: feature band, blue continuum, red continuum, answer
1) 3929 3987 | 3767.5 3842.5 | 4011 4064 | 0.06 mag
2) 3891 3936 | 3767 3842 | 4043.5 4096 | 0.04 mag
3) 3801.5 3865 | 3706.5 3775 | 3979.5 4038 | 0.06 mag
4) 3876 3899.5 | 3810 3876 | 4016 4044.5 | 0.06 mag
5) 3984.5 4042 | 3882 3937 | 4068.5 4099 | -0.05 mag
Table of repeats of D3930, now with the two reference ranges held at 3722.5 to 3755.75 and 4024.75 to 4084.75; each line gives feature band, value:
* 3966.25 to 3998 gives 1.8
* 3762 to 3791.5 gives 1.0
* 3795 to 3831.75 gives 4.0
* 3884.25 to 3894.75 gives 1.0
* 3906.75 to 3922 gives 0.9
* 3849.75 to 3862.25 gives 0.2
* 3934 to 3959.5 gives 1.3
